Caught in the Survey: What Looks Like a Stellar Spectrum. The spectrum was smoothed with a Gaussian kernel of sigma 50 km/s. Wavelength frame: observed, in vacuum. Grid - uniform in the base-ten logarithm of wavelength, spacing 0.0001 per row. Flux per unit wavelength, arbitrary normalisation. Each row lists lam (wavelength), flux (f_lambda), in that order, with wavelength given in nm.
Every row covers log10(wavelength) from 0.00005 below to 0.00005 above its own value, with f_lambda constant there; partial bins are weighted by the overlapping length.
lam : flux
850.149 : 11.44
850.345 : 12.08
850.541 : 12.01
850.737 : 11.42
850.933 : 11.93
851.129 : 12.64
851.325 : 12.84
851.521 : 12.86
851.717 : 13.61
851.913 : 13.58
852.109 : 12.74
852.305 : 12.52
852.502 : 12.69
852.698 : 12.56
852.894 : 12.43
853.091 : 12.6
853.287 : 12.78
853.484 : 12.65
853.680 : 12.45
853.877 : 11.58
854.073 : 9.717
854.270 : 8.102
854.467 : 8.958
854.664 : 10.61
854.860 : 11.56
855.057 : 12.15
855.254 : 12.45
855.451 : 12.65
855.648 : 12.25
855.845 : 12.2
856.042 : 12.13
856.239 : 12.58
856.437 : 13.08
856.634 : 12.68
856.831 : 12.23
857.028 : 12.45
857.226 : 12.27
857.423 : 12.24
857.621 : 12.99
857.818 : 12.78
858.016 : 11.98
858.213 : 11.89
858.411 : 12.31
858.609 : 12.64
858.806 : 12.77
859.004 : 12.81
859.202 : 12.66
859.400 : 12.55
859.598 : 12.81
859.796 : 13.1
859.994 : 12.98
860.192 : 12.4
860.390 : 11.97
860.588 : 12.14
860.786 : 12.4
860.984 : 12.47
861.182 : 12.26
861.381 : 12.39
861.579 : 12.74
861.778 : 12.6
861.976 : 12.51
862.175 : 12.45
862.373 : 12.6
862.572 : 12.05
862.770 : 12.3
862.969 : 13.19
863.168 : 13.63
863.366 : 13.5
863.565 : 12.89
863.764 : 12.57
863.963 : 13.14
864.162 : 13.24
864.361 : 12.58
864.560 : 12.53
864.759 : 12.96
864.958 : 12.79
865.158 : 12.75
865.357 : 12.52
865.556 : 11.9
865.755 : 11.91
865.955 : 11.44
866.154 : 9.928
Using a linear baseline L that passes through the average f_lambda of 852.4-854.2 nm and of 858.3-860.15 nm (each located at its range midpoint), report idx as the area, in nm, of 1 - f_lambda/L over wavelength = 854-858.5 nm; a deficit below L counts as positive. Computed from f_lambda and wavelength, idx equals 0.204 nm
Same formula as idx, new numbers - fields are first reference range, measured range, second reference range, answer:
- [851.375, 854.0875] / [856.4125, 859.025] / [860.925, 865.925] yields 0.03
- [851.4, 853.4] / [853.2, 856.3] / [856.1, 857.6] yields 0.28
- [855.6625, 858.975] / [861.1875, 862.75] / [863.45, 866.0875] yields 0.01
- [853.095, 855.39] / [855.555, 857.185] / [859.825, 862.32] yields -0.11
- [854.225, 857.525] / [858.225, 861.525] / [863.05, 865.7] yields -0.06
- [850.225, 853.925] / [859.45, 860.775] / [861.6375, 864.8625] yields 0.02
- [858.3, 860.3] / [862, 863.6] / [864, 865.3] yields 0.00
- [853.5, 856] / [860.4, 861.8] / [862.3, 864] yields 0.01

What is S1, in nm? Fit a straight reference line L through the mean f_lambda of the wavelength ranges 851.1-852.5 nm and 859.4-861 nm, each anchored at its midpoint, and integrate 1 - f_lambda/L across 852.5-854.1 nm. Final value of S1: 0.08 nm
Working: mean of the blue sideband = 13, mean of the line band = 12.2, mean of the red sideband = 12.5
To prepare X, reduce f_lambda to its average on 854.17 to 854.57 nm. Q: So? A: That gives 8.54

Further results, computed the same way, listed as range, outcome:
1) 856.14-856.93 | 12.6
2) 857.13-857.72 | 12.5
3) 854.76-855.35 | 12.1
